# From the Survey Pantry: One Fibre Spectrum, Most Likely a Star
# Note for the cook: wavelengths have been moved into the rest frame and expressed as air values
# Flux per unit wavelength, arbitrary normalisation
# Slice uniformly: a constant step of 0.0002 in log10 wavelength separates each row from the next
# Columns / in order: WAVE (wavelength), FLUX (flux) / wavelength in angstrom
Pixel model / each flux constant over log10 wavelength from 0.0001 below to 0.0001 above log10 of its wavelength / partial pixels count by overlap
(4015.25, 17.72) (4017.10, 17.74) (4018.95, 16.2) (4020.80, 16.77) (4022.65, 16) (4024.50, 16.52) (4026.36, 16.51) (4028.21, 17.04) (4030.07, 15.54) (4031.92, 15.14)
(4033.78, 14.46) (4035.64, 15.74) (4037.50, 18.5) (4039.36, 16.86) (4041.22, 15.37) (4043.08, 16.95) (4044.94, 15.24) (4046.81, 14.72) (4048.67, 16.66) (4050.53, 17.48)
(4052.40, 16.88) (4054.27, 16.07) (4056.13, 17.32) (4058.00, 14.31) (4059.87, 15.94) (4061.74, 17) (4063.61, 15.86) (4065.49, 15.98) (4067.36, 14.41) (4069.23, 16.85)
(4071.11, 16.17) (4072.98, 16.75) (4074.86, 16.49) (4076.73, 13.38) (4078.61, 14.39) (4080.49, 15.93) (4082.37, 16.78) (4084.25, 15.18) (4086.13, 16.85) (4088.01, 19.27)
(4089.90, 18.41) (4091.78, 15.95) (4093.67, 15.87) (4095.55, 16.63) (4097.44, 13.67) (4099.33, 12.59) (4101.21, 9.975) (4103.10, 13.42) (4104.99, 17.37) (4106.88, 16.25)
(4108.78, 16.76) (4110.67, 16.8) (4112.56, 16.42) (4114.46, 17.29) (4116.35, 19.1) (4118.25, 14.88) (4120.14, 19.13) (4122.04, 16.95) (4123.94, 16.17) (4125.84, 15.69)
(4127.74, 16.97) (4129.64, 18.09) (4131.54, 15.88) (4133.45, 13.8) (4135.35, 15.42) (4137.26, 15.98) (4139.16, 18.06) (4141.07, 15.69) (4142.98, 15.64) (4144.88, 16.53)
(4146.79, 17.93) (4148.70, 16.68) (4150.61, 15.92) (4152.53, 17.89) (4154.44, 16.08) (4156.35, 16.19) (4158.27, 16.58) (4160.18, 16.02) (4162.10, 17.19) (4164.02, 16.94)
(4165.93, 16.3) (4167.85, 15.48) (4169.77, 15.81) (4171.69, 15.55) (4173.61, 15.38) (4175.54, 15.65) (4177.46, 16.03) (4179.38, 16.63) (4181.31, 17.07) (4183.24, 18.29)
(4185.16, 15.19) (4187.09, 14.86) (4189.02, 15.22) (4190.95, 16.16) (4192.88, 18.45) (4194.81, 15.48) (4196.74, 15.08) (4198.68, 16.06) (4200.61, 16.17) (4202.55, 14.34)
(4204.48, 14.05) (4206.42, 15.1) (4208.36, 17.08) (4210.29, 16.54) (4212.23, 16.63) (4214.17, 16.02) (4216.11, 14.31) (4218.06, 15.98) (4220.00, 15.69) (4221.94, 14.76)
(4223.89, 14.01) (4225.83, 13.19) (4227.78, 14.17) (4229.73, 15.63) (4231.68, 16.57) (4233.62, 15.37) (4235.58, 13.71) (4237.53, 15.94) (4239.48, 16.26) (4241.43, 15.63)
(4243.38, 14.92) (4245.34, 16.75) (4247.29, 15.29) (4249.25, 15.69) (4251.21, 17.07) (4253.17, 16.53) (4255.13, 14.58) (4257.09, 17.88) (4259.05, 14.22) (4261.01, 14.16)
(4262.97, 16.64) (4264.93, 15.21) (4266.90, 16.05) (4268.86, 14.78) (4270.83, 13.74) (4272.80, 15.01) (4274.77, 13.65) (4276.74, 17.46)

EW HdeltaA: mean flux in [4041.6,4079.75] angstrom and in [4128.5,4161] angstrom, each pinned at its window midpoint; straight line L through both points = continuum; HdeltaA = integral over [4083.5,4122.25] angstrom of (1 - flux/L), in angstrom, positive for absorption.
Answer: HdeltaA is 0.1 angstrom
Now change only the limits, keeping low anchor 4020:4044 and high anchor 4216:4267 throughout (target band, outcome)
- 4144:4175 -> -1.3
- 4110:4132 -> -1.5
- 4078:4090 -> -0.4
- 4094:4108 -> 1.4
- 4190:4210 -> -0.3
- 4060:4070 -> 0.1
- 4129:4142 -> -0.2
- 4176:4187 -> -0.6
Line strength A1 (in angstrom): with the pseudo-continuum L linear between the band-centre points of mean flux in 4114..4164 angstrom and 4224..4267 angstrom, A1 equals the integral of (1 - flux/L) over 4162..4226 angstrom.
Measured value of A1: 0.9 angstrom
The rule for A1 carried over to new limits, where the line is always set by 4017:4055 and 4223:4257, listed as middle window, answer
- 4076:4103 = 1.3 angstrom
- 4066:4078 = 0.4 angstrom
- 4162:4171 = -0.3 angstrom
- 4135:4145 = -0.2 angstrom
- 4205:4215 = -0.4 angstrom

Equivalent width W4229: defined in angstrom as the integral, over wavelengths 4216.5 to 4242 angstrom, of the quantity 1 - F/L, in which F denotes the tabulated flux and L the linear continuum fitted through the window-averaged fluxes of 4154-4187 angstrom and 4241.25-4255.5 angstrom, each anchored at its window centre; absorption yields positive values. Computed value 1.3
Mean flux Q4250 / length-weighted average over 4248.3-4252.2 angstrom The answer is 16.4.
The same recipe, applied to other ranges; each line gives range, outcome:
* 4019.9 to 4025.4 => 16.4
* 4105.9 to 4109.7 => 16.5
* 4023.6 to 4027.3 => 16.5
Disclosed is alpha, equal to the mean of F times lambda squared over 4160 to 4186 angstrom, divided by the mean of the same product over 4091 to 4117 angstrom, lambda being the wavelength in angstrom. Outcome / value 1.1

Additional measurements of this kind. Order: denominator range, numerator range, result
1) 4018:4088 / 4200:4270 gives 1.05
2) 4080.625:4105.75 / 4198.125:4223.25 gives 1.06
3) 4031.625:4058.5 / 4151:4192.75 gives 1.07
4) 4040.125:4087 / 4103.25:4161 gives 1.07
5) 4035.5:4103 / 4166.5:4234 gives 1.05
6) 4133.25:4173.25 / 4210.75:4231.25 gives 0.96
